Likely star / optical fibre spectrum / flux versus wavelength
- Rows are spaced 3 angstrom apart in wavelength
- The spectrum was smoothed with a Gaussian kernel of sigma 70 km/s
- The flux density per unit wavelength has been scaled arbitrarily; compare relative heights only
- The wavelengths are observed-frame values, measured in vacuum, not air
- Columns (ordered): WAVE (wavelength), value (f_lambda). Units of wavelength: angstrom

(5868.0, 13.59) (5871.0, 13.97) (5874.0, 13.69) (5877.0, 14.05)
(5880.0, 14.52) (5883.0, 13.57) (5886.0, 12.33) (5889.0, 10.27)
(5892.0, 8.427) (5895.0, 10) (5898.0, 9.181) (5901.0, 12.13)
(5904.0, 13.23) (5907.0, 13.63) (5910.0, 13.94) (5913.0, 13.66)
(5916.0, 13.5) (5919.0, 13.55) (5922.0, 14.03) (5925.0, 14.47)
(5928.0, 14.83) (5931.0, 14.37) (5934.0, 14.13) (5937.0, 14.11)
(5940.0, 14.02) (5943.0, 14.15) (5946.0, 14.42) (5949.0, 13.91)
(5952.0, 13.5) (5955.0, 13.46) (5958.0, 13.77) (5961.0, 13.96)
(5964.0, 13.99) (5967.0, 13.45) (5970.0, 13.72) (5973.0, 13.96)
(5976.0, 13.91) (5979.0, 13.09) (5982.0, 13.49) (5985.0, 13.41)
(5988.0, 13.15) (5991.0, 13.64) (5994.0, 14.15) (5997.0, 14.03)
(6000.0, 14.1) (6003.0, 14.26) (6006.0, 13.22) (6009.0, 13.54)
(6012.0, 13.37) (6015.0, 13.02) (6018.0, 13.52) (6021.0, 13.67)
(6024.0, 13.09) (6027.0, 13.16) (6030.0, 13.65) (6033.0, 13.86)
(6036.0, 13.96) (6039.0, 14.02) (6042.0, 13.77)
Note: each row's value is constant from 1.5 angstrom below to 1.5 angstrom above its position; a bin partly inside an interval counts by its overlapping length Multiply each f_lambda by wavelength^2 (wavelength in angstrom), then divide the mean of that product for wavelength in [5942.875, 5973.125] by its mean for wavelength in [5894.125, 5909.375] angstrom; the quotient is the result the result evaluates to 1.19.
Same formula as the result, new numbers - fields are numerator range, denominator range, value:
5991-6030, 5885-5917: 1.19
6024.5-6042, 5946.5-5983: 1.02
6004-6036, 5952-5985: 1.00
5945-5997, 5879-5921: 1.14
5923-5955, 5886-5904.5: 1.36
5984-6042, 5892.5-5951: 1.05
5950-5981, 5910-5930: 0.99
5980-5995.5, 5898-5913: 1.08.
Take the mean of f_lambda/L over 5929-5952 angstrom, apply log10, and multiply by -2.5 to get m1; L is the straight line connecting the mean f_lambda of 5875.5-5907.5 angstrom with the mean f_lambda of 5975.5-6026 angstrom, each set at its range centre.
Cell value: -0.12 mag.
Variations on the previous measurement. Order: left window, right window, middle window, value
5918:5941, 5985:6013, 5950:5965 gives 0.02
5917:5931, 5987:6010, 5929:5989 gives 0.02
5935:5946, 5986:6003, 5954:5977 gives 0.02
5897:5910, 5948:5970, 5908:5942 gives -0.09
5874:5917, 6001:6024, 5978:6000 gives -0.03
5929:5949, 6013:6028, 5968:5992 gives 0.02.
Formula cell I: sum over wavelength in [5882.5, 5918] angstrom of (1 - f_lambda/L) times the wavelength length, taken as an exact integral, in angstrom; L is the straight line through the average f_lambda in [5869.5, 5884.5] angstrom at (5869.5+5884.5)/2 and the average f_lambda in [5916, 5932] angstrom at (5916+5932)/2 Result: 5.3 angstrom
